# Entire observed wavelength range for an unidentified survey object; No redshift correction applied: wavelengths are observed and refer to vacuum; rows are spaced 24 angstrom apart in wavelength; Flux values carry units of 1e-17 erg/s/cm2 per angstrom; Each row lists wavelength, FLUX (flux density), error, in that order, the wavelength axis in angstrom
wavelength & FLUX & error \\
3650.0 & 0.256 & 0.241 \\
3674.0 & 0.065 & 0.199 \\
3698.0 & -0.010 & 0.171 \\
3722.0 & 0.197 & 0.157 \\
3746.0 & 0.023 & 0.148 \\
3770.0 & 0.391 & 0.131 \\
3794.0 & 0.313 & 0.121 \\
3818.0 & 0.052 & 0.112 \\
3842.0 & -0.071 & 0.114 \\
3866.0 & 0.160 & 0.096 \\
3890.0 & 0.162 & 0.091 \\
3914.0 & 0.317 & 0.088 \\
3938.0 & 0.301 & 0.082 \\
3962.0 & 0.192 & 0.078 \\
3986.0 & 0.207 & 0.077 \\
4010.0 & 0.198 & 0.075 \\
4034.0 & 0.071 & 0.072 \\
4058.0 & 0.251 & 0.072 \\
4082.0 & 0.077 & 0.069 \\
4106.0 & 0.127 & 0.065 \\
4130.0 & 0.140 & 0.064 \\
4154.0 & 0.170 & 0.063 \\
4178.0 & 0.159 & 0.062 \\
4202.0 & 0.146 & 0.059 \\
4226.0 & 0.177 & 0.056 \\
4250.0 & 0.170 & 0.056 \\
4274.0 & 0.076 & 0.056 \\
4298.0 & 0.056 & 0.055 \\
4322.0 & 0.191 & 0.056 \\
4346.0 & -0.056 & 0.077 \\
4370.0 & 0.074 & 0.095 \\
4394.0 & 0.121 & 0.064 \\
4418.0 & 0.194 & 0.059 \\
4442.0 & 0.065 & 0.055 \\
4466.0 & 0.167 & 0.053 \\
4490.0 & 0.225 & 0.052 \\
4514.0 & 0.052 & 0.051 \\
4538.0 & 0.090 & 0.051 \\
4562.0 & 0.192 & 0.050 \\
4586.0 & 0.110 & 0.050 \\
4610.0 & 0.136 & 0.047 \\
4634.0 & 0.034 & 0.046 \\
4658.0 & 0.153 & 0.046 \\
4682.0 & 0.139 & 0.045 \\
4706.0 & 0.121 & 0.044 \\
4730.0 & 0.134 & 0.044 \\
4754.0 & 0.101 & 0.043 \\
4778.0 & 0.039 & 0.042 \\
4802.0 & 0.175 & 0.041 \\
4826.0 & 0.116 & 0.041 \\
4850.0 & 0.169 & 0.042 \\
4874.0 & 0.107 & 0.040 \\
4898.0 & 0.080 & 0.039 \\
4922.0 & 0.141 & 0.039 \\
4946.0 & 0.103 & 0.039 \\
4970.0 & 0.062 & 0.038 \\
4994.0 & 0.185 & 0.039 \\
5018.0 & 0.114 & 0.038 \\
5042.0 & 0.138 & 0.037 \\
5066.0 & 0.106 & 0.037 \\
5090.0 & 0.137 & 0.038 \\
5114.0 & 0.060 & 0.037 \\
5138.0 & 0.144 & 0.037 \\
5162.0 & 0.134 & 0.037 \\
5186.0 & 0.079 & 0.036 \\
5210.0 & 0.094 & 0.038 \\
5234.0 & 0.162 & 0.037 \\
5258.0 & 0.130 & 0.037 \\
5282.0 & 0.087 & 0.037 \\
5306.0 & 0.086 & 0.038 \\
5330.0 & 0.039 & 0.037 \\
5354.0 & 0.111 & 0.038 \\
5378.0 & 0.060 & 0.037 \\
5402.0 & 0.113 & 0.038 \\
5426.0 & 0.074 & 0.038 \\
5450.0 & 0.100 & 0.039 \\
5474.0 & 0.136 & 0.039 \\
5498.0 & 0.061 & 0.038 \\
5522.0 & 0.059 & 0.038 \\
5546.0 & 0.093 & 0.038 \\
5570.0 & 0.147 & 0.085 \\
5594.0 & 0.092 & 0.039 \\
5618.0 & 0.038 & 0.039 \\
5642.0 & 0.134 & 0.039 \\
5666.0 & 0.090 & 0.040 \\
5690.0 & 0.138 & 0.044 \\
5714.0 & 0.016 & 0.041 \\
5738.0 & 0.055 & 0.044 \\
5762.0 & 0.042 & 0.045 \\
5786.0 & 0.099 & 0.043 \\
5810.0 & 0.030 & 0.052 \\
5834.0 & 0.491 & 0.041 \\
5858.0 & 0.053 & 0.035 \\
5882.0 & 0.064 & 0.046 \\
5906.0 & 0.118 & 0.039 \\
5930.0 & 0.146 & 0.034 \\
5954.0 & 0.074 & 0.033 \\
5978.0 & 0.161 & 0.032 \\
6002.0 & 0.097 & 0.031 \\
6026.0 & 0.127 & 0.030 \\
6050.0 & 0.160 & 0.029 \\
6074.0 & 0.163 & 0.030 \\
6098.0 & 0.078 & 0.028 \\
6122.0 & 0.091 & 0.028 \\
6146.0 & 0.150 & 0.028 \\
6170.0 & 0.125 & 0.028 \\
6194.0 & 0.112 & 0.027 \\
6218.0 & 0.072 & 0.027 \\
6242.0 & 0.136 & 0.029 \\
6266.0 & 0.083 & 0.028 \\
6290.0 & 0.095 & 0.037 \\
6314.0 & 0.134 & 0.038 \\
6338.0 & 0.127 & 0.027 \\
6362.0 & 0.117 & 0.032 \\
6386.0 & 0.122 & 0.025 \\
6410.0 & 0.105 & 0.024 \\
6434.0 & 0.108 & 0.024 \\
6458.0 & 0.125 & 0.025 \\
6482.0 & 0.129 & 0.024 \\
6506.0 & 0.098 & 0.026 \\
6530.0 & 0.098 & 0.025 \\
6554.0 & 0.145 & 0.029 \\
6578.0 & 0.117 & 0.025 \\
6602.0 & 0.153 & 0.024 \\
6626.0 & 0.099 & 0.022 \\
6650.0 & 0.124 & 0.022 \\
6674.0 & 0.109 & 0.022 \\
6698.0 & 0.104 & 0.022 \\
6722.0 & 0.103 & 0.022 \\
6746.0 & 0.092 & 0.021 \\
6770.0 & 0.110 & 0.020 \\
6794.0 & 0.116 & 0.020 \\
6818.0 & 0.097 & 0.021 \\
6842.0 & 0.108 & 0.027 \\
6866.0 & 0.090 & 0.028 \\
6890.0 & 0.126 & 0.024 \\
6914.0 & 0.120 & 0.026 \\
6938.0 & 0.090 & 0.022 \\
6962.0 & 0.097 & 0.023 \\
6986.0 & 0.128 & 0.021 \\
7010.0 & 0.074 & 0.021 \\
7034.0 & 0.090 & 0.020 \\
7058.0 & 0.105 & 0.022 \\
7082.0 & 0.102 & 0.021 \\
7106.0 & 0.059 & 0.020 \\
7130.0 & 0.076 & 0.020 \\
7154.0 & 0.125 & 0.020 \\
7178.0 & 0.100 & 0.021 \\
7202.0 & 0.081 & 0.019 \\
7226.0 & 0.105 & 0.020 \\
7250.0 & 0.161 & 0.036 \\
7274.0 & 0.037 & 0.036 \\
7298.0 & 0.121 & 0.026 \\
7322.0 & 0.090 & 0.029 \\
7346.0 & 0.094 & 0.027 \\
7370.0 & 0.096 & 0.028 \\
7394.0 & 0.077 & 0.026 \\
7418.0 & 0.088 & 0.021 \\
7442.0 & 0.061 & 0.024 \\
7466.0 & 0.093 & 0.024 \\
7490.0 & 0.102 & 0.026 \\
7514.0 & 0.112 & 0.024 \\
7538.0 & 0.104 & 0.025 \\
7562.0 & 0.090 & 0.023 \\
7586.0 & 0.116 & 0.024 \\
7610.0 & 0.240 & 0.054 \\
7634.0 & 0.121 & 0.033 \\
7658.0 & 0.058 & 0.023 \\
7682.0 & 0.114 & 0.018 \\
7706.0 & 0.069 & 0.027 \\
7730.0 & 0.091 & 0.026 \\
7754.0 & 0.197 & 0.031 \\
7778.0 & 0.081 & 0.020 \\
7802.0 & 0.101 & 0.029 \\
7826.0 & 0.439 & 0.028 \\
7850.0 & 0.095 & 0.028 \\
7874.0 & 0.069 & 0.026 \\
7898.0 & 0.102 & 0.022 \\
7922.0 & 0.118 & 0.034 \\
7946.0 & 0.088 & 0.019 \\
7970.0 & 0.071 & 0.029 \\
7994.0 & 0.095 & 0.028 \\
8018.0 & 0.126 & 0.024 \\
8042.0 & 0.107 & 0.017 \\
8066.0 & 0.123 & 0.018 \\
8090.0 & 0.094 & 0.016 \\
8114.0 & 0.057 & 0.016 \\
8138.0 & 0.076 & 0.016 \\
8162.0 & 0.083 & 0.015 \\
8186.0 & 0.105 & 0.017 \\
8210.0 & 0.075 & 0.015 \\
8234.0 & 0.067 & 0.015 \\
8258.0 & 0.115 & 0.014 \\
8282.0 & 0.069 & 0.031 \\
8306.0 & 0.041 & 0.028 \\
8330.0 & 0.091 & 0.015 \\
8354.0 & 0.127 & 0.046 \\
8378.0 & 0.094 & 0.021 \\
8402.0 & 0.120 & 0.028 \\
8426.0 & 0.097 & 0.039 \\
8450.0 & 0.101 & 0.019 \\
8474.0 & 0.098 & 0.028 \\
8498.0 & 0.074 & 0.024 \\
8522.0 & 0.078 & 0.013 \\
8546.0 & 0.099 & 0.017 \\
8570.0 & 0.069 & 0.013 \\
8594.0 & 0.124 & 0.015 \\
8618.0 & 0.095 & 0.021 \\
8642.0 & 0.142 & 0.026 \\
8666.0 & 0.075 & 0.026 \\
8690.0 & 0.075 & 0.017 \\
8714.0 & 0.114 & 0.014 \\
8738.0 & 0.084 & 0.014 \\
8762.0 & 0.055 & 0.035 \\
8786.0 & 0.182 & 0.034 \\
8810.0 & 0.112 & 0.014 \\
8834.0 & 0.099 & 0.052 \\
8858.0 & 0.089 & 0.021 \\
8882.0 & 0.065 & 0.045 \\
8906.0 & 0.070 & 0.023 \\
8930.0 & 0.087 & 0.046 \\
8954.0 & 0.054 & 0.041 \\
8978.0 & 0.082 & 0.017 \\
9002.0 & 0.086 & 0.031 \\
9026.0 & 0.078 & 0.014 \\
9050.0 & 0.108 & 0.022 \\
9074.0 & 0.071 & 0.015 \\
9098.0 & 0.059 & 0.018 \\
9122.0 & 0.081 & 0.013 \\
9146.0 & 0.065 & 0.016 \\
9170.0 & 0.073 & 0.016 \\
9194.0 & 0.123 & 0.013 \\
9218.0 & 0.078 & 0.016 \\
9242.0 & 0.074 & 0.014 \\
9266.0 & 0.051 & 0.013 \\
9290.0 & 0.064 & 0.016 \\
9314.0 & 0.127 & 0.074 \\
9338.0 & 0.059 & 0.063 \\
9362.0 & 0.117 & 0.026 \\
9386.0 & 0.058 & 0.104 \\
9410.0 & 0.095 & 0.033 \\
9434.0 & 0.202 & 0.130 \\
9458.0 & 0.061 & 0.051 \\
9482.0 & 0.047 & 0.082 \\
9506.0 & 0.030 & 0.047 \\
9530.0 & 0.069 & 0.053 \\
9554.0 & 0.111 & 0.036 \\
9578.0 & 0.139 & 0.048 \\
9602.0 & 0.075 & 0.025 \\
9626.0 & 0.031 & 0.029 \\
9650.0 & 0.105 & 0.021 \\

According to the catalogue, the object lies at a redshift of 0.56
